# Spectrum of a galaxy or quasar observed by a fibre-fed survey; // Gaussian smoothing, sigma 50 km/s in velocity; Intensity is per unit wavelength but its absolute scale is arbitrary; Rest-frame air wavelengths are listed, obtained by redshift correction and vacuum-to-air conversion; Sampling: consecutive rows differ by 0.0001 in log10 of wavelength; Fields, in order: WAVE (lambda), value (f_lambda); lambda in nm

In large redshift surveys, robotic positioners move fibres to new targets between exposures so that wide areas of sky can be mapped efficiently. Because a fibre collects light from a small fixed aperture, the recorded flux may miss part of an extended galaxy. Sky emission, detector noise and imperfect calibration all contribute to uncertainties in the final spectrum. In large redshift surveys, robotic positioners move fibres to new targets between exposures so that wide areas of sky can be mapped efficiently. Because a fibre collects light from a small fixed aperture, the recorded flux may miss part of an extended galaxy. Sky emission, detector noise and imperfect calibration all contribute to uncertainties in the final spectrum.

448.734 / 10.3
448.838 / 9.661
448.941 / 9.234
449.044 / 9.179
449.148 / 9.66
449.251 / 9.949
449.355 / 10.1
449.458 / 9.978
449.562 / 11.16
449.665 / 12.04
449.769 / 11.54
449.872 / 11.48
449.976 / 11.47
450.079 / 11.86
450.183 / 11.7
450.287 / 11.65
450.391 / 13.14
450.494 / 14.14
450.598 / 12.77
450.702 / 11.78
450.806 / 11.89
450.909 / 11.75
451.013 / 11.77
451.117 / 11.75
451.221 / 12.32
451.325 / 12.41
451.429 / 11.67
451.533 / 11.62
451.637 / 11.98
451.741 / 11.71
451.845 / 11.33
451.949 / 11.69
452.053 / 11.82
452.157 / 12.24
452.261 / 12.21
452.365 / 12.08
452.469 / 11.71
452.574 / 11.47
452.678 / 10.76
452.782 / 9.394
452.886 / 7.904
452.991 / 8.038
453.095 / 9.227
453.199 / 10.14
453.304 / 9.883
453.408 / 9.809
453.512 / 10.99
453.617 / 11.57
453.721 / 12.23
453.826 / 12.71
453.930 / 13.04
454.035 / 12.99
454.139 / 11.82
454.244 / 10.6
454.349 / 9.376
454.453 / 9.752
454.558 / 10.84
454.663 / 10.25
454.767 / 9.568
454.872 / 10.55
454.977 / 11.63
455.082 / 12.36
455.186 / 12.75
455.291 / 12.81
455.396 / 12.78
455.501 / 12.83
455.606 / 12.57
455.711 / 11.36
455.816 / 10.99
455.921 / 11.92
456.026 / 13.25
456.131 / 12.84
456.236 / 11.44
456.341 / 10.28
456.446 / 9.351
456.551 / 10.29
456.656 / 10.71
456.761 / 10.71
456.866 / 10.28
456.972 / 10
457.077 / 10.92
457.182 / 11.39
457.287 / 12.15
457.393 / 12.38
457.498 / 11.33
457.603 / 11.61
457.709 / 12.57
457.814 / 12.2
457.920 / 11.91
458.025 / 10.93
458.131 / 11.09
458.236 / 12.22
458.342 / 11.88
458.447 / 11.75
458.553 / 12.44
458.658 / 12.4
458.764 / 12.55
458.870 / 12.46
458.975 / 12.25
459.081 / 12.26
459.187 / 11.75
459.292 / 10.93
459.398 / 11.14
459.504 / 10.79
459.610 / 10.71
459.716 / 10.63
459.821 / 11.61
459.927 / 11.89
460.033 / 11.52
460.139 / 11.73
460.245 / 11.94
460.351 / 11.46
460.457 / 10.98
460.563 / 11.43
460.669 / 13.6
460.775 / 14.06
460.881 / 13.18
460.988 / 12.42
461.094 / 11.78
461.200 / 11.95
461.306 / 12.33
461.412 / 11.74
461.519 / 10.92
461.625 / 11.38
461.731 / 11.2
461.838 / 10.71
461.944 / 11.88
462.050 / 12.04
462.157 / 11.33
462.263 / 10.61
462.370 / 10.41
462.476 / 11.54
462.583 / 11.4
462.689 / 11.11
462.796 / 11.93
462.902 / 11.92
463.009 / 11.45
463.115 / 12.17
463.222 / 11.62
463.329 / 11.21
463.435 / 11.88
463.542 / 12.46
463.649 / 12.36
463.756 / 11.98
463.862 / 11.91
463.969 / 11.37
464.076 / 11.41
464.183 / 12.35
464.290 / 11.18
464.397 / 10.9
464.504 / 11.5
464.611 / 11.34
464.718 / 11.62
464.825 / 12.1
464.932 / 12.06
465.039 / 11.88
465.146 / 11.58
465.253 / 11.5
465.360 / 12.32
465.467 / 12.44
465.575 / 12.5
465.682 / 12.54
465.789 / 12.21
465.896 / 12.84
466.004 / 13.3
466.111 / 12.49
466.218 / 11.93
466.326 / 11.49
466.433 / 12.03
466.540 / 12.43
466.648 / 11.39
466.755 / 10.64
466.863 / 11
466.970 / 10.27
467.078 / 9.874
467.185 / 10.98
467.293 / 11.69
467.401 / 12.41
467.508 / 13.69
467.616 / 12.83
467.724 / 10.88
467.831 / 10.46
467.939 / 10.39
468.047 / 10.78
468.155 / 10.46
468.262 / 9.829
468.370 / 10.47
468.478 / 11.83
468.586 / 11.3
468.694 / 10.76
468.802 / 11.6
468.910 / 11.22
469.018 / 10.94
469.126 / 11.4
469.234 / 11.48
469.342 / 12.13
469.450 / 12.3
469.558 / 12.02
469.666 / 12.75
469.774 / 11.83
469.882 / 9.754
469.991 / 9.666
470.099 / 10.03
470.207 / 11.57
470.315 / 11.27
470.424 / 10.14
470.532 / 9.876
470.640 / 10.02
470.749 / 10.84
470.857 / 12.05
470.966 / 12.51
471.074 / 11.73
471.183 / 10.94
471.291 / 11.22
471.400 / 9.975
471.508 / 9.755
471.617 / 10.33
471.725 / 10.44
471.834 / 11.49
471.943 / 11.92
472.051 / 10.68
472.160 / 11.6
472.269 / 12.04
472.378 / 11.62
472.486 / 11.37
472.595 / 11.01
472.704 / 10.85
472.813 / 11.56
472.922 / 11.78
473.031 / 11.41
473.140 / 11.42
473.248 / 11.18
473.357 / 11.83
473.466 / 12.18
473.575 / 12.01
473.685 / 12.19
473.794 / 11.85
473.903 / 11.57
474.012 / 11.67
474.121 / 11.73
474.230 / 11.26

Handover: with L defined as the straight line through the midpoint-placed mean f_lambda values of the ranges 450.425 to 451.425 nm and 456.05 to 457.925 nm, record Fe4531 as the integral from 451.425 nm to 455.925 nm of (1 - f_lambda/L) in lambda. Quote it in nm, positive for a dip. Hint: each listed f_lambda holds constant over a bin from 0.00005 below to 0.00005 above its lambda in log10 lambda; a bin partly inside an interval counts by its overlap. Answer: 0.22 nm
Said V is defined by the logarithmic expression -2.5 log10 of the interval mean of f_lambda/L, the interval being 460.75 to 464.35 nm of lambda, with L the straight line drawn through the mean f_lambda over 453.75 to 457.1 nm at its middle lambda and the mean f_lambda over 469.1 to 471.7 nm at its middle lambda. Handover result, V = -0.047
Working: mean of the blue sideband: 11.4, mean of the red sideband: 11.1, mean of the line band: 11.7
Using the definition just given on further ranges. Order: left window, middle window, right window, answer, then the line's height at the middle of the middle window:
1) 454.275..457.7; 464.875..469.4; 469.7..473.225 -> -0.045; 11.1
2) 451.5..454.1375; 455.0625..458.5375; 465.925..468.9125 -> -0.040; 11.2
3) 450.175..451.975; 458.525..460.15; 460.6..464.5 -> 0.015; 11.8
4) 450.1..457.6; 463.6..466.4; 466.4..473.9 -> -0.062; 11.3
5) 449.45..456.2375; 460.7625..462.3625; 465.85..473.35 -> -0.032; 11.4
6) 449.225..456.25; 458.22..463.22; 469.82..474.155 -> -0.037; 11.3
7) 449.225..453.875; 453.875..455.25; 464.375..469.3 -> 0.018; 11.4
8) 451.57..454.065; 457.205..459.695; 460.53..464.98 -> -0.029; 11.5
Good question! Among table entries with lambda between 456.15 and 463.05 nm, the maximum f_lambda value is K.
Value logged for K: 14.06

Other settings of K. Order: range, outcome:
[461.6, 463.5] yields 12.17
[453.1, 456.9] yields 13.25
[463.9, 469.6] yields 13.69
